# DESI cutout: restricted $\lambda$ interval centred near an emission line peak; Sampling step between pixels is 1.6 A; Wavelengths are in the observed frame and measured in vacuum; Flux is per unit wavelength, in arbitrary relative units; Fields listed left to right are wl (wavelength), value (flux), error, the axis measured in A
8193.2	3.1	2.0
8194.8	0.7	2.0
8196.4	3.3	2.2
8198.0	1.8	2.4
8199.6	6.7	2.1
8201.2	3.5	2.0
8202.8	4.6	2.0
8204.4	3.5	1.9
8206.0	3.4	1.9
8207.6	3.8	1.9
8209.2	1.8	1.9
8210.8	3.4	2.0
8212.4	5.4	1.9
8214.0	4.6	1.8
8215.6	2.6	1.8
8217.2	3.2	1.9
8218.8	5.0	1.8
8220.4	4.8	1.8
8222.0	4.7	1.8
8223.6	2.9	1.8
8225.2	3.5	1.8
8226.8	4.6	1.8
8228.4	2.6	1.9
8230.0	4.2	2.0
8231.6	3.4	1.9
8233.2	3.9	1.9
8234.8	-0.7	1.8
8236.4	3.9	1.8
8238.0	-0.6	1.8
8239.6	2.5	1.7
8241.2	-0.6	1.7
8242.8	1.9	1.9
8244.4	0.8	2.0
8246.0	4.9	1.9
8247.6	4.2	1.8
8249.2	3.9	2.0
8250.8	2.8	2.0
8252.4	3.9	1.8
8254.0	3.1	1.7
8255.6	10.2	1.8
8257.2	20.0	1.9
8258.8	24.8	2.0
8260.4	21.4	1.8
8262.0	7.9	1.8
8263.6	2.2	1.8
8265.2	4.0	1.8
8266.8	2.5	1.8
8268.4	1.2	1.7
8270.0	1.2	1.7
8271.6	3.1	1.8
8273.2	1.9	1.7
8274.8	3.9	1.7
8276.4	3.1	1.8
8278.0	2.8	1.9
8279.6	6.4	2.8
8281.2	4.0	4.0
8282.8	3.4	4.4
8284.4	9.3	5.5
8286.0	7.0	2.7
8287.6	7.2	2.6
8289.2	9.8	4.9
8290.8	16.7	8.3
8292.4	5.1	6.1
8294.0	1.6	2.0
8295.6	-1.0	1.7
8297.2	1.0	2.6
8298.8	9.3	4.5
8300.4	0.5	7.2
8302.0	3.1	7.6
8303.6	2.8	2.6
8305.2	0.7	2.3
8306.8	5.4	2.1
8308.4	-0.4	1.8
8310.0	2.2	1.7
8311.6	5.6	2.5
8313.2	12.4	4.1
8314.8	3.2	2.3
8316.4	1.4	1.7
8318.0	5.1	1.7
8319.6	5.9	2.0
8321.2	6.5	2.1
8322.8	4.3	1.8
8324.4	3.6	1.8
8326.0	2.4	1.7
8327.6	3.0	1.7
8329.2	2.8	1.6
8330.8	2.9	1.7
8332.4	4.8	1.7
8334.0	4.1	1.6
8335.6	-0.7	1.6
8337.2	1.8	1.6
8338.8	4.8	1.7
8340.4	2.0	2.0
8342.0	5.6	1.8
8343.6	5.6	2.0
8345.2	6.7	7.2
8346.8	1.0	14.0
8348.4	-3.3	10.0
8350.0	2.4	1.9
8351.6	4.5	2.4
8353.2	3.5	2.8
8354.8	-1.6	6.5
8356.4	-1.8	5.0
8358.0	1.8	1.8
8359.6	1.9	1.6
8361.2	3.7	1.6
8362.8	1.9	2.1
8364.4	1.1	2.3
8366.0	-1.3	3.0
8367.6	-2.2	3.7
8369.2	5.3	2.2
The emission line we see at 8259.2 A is H-beta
